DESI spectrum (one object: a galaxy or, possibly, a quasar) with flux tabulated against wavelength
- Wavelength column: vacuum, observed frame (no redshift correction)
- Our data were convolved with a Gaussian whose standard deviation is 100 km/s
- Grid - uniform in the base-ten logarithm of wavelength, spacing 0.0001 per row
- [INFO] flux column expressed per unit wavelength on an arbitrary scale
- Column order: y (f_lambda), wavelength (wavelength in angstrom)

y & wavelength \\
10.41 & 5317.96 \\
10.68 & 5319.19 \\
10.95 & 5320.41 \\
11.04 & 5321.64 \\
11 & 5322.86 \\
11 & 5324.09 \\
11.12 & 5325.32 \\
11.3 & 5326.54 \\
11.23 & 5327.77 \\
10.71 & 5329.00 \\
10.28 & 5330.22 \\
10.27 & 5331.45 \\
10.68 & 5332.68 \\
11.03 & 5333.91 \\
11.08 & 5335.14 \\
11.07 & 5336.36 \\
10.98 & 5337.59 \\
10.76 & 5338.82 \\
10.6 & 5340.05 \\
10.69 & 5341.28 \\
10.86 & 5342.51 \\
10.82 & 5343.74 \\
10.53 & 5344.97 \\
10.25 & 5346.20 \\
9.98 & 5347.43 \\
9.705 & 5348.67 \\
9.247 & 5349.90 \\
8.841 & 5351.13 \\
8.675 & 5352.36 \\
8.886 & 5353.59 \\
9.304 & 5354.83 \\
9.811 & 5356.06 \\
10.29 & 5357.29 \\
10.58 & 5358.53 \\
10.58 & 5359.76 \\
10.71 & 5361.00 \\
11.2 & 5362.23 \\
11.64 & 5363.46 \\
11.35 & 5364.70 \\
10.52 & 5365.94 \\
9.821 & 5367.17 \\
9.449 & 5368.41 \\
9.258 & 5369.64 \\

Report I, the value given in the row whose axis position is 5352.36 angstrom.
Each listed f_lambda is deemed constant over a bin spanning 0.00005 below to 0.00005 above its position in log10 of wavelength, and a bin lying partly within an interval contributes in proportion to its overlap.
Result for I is 8.675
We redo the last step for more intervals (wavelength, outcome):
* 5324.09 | 11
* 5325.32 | 11.12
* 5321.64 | 11.04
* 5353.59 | 8.886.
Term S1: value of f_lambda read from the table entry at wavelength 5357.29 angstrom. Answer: 10.29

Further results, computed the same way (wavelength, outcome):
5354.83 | 9.304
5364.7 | 11.35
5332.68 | 10.68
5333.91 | 11.03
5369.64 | 9.258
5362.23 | 11.2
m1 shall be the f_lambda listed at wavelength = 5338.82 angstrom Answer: 10.76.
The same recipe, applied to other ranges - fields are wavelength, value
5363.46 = 11.64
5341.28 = 10.69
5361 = 10.71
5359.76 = 10.58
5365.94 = 10.52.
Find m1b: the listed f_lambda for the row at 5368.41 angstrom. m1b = 9.449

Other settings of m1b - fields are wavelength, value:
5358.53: 10.58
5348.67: 9.705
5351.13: 8.841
